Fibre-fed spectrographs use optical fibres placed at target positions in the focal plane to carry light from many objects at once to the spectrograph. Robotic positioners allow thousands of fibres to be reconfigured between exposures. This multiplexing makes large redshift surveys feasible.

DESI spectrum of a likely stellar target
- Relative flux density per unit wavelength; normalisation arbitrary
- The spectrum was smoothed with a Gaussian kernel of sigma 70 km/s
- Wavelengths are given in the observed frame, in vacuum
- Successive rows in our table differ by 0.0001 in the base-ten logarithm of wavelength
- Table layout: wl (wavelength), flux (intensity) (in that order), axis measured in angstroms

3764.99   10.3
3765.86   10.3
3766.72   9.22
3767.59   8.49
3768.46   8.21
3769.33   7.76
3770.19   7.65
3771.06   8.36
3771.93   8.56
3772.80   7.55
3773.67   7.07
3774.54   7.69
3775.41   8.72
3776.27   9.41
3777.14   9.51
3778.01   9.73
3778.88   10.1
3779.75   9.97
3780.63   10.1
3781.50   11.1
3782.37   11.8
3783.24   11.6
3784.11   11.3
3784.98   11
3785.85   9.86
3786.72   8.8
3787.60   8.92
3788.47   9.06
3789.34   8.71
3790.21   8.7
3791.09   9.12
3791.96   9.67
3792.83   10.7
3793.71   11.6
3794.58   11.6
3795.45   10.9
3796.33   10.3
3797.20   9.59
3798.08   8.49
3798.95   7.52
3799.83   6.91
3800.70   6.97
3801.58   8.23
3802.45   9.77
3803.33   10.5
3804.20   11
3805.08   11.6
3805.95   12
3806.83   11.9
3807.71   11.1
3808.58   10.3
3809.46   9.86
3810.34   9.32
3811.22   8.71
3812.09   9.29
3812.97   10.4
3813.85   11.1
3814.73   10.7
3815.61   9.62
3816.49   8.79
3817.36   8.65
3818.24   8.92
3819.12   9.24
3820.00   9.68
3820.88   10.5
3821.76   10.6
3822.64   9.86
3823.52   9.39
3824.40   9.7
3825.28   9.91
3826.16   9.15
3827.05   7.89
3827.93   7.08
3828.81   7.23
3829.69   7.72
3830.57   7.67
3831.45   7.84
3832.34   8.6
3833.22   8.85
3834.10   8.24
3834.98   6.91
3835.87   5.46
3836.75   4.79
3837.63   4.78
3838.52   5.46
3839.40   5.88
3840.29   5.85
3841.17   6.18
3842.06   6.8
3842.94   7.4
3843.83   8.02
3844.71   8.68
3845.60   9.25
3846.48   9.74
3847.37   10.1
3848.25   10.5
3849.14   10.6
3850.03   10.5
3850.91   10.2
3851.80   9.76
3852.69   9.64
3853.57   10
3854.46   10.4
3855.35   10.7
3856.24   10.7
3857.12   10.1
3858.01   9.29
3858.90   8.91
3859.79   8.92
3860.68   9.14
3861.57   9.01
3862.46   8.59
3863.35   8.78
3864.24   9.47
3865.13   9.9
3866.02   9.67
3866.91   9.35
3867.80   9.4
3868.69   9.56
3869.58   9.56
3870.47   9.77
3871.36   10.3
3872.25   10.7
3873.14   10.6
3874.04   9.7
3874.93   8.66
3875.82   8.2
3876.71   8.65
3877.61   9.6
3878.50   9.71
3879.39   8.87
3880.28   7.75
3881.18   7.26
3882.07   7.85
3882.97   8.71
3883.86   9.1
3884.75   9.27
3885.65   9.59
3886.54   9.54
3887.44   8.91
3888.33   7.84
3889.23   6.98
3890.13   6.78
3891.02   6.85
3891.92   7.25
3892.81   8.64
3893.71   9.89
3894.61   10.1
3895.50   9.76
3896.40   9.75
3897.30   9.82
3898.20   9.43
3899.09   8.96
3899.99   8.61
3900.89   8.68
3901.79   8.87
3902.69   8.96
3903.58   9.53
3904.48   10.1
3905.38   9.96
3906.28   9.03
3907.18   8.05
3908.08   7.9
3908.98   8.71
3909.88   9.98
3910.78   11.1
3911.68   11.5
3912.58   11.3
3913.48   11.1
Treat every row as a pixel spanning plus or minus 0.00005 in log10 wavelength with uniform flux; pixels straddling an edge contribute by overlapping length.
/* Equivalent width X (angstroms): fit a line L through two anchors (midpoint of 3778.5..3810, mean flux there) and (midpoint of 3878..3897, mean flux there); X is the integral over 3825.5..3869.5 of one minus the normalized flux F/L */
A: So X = 3.0 angstroms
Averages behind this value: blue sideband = 10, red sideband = 8.6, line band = 8.56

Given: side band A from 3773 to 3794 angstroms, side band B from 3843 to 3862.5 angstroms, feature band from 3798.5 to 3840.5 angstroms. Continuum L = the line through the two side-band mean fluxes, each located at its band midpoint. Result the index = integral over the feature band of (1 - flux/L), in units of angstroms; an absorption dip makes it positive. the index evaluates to 3.9 angstroms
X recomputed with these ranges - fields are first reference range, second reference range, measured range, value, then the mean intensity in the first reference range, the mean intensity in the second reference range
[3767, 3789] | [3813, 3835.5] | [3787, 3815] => -2.12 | 9.29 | 8.97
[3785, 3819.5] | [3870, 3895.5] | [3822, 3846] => 4.56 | 9.72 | 8.84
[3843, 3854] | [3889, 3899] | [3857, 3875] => -0.40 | 9.67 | 8.71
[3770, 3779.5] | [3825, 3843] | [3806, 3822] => -4.94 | 8.63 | 7.09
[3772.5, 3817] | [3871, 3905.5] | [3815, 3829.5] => 0.62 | 9.78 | 8.96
